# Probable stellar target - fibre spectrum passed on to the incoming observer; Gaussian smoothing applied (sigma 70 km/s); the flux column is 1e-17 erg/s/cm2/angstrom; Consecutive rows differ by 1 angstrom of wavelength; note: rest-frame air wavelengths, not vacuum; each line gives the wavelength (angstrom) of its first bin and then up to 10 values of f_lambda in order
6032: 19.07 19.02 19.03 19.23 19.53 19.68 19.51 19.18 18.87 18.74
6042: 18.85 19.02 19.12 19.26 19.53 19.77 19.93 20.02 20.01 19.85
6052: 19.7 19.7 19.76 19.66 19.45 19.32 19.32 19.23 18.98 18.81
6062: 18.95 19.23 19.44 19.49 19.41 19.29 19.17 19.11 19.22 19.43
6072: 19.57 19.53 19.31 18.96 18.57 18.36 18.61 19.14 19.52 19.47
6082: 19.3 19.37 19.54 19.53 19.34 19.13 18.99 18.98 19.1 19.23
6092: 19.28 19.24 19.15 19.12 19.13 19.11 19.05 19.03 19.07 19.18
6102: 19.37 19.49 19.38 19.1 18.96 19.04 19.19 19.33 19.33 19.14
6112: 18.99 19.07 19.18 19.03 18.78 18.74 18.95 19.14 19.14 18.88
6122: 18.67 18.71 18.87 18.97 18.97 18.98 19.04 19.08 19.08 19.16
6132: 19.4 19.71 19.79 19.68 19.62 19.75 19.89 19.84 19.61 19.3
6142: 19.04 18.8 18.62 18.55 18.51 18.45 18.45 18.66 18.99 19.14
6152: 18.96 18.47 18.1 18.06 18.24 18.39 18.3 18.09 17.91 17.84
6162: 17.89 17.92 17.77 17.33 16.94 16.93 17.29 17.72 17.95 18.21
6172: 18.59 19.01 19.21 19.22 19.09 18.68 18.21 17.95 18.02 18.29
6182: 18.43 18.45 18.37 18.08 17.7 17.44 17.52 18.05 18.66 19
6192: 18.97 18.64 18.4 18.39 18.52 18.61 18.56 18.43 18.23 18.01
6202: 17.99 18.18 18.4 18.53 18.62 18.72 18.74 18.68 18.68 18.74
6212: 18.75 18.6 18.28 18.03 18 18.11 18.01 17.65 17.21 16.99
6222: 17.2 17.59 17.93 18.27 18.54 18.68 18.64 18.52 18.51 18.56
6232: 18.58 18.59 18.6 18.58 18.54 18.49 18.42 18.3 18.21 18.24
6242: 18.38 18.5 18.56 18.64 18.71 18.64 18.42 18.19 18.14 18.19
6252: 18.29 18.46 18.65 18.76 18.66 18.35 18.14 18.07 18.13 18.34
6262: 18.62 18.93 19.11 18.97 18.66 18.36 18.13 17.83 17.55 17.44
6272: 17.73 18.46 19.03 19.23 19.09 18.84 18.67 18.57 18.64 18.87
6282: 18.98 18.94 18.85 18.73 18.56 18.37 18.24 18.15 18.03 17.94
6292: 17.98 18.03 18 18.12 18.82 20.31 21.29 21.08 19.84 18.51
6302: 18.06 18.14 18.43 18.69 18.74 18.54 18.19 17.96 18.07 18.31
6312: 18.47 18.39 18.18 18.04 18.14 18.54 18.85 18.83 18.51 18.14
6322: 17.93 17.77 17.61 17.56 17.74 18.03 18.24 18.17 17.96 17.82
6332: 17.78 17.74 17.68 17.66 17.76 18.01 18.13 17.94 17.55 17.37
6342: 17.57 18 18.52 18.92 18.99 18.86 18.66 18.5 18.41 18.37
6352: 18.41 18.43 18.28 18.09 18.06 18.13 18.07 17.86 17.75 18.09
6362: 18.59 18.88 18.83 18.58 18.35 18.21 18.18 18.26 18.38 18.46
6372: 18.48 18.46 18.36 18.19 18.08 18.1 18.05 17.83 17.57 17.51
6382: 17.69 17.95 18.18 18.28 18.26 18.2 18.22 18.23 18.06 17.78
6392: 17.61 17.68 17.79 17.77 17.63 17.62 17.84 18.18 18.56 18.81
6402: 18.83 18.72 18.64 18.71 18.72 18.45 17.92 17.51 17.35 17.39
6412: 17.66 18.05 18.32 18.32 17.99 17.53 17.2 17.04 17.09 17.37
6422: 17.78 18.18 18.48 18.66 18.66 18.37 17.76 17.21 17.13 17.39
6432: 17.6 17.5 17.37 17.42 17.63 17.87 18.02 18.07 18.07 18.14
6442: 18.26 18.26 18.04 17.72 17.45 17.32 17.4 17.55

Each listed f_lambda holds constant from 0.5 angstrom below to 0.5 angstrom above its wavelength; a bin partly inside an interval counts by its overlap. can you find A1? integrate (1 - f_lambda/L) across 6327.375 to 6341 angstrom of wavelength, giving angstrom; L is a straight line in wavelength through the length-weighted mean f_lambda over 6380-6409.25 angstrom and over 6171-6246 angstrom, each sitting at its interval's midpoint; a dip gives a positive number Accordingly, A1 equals 0.2 angstrom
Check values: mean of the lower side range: 18.4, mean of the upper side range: 18.1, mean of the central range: 17.9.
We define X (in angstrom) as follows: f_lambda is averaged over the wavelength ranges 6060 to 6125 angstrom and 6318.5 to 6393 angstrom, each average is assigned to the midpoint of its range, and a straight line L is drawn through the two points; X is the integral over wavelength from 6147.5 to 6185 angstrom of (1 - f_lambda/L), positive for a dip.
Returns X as 1.2 angstrom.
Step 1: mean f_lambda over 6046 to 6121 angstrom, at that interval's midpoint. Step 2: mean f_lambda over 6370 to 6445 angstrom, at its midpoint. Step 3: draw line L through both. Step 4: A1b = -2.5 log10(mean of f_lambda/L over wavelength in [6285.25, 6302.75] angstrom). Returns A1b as -0.02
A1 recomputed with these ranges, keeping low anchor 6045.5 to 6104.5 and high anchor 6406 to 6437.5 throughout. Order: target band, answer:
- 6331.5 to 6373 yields -0.3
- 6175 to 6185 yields 0.2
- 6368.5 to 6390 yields -0.2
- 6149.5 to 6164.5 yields 0.5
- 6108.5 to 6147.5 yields -0.1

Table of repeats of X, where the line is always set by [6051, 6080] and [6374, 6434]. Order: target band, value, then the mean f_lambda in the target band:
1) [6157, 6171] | 0.85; 17.7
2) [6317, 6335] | 0.22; 18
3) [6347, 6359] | -0.11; 18.3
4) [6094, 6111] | -0.06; 19.2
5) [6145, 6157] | 0.24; 18.5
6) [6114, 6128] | 0.09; 18.9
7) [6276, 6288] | -0.20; 18.7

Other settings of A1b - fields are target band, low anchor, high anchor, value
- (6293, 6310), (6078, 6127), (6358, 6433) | -0.03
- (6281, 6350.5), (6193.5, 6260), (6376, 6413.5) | -0.01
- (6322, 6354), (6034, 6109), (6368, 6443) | 0.01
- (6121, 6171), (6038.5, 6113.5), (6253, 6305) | 0.02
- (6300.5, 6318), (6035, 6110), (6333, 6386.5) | 0.00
